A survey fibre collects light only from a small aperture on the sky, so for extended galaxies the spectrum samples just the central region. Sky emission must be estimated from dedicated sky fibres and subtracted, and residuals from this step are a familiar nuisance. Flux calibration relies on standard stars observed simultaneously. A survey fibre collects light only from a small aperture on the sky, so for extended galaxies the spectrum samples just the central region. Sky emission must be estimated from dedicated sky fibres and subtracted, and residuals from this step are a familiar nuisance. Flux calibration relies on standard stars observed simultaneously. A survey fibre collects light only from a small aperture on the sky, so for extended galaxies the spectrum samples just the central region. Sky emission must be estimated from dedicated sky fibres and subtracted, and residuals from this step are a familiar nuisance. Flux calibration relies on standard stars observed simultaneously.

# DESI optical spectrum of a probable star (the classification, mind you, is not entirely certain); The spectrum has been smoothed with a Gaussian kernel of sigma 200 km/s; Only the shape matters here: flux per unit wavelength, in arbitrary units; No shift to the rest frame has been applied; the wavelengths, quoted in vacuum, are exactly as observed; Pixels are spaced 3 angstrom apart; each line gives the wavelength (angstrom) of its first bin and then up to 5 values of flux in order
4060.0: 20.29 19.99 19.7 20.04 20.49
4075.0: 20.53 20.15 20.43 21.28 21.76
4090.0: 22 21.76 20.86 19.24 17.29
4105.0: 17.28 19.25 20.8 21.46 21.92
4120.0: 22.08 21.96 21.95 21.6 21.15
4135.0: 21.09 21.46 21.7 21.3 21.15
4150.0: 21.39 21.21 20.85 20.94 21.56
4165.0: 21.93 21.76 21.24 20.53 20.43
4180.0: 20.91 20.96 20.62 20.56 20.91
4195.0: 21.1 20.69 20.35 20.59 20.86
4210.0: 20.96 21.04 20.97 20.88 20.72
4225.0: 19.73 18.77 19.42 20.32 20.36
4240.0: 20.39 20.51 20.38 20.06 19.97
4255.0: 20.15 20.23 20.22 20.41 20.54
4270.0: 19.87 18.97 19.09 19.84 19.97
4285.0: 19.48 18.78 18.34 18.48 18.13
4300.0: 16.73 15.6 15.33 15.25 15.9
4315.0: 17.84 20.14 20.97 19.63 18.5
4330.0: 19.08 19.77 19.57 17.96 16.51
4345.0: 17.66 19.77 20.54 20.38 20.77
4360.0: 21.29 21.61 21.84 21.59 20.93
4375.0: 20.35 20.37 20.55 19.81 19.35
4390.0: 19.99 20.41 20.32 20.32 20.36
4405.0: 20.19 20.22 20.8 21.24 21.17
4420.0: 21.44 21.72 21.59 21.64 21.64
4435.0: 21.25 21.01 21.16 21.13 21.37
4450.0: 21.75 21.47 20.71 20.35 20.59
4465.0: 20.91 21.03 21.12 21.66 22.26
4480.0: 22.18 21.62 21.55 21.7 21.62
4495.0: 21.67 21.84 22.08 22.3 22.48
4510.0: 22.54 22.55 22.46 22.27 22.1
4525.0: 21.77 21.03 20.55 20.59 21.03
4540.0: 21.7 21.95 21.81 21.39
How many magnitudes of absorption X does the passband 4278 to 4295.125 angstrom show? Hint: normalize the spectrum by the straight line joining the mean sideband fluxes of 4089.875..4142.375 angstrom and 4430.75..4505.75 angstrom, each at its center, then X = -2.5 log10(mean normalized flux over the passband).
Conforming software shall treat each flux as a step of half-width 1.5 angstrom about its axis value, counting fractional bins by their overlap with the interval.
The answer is 0.11 mag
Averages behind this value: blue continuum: 20.8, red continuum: 21.4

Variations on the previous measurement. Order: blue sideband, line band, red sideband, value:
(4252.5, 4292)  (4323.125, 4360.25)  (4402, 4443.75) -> 0.060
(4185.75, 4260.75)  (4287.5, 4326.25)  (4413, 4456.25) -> 0.171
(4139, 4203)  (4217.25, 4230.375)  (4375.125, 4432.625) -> 0.051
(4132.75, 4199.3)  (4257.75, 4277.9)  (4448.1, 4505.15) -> 0.071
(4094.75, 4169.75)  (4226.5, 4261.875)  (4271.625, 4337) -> -0.043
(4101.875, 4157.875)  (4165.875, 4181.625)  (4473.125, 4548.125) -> 0.003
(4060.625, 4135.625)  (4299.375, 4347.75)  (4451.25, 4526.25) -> 0.182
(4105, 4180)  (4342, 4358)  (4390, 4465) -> 0.083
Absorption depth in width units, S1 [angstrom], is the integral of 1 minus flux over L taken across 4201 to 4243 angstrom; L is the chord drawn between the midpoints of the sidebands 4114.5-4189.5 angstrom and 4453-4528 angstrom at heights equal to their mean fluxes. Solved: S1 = 2.0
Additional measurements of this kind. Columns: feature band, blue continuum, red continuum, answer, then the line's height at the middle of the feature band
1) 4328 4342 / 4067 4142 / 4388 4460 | 1.4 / 20.9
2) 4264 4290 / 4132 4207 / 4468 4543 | 2.1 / 21.3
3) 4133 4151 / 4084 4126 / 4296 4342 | -1.0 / 20.2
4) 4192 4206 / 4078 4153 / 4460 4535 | 0.2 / 21.1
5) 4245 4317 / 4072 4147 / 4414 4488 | 8.1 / 21.1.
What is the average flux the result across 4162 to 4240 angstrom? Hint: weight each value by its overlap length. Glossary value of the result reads 20.7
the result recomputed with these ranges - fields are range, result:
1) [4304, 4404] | 19.5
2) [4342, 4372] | 20.4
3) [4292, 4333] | 17.9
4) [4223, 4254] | 20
